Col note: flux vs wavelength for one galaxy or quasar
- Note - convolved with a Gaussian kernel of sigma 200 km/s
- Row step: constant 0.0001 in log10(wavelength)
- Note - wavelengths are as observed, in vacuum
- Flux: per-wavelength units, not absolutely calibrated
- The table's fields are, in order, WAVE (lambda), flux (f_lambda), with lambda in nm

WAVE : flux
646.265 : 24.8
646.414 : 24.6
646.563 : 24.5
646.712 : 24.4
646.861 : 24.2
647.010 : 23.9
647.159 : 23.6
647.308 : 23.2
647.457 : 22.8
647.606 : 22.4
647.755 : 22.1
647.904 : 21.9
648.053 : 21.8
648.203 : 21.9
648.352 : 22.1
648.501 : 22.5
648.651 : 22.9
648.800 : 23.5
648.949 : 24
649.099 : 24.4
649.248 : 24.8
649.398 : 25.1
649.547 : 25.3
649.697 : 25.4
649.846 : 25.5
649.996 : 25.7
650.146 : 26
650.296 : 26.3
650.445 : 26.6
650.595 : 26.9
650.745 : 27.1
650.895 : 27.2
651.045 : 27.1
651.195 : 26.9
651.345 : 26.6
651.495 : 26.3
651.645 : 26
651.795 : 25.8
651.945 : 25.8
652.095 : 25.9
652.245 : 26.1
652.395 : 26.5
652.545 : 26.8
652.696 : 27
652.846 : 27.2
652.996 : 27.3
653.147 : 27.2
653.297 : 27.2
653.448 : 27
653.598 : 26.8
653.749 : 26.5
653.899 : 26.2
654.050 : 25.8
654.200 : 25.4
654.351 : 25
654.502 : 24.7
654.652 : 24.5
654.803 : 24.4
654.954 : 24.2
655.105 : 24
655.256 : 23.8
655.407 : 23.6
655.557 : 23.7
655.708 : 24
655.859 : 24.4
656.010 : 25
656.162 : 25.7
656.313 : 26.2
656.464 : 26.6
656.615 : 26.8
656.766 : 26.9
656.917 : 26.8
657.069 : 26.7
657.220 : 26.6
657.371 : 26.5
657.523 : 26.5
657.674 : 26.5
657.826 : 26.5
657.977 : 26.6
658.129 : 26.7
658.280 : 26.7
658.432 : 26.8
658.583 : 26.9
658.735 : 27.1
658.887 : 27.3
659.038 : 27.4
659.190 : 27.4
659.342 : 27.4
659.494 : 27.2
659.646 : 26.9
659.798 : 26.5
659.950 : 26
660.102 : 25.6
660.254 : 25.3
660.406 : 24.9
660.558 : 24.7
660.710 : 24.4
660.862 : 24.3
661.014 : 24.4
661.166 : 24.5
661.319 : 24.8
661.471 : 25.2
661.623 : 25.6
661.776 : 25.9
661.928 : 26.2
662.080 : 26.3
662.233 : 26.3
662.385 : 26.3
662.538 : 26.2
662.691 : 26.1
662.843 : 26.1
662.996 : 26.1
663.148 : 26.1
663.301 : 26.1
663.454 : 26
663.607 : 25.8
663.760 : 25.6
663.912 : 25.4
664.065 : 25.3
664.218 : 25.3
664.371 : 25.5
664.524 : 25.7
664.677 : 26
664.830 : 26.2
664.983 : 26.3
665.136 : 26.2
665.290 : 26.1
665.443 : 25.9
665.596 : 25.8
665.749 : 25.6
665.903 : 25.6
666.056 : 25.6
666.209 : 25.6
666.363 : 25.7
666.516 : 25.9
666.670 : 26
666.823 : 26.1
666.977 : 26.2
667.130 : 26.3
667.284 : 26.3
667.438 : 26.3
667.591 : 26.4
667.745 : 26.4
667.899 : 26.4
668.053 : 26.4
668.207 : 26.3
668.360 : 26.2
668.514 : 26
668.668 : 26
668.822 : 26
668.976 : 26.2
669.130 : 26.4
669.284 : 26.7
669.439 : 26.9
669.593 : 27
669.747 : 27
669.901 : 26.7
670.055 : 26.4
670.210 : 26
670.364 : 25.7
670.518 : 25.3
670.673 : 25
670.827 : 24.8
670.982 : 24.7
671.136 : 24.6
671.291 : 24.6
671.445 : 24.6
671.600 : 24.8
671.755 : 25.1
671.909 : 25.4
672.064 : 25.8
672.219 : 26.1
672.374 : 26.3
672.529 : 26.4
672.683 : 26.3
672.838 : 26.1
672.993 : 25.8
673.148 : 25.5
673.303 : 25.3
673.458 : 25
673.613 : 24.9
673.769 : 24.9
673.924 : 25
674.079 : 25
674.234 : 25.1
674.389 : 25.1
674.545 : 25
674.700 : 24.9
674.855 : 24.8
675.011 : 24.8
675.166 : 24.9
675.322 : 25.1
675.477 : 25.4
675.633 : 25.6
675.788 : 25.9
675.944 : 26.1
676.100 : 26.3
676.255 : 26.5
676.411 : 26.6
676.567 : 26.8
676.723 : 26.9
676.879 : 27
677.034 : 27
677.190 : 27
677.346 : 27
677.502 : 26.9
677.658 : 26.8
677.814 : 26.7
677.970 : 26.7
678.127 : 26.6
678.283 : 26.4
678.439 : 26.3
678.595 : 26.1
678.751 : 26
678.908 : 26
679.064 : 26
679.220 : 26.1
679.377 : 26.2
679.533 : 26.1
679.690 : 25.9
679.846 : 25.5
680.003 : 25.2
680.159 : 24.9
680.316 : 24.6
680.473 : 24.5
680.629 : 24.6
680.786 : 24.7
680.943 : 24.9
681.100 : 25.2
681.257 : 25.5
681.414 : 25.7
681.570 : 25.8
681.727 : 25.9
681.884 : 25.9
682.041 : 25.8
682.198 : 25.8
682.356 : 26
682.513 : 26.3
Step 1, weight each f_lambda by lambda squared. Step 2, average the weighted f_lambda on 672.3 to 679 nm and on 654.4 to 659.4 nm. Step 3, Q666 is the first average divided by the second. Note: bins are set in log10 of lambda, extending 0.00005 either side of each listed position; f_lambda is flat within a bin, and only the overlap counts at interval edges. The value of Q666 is 1.06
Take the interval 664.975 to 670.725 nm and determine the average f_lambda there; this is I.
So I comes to 26.1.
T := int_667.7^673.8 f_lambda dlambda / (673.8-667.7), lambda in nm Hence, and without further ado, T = 25.8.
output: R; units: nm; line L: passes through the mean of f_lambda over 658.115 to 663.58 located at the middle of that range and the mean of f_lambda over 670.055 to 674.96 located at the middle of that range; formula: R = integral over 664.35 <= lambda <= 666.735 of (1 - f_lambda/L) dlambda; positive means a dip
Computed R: -0.01 nm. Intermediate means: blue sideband 26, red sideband 25.3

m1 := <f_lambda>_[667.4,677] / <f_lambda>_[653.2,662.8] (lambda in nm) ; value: 1.00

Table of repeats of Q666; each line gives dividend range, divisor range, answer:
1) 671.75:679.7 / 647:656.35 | 1.11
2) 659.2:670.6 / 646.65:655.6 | 1.08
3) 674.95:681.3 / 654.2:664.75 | 1.06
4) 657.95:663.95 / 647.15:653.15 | 1.07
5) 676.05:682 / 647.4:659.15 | 1.10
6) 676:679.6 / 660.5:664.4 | 1.09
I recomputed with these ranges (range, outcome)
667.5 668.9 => 26.2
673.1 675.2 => 25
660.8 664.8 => 25.7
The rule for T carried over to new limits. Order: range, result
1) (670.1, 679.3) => 25.8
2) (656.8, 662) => 26.1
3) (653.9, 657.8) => 25.4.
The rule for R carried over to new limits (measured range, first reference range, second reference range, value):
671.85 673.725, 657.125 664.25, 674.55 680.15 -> 0.03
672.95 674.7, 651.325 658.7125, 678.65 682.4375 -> 0.04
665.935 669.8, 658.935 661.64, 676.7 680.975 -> -0.06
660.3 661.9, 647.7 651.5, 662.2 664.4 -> 0.05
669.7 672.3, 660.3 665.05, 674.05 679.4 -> 0.04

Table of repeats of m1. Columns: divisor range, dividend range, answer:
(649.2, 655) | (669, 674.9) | 0.98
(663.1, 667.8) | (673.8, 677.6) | 1.00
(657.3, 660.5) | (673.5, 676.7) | 0.96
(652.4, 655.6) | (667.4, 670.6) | 1.03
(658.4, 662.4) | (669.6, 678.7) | 0.99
